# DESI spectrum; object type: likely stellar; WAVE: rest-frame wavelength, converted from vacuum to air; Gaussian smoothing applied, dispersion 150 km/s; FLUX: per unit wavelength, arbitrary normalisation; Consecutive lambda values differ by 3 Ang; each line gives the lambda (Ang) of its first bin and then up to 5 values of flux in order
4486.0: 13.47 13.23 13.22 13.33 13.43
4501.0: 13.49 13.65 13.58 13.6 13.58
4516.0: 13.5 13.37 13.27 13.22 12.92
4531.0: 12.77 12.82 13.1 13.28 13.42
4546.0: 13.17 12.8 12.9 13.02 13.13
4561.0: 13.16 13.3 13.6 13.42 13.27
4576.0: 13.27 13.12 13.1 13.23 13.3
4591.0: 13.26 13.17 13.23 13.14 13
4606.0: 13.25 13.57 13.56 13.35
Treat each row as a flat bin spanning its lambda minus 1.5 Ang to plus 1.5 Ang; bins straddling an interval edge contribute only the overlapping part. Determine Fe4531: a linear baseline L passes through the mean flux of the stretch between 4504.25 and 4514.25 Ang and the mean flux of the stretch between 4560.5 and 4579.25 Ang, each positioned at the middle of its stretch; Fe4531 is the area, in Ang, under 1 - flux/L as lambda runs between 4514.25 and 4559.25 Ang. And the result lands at 1.19 Ang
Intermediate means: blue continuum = 13.6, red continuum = 13.3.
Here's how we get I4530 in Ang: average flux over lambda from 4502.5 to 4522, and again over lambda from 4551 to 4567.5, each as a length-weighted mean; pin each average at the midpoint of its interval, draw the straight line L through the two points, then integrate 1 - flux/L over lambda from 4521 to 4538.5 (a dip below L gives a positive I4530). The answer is 0.5 Ang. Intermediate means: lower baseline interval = 13.5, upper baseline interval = 13.2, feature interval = 13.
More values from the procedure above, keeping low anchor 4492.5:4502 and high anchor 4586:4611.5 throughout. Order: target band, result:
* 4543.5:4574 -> 0.3 Ang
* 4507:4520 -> -0.2 Ang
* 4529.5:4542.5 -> 0.3 Ang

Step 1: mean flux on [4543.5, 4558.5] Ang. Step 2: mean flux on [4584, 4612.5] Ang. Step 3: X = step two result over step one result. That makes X 1.02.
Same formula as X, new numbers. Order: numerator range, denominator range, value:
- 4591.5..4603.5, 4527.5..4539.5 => 1.02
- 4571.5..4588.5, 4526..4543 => 1.01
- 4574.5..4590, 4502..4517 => 0.97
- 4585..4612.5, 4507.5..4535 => 1.00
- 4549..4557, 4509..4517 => 0.95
